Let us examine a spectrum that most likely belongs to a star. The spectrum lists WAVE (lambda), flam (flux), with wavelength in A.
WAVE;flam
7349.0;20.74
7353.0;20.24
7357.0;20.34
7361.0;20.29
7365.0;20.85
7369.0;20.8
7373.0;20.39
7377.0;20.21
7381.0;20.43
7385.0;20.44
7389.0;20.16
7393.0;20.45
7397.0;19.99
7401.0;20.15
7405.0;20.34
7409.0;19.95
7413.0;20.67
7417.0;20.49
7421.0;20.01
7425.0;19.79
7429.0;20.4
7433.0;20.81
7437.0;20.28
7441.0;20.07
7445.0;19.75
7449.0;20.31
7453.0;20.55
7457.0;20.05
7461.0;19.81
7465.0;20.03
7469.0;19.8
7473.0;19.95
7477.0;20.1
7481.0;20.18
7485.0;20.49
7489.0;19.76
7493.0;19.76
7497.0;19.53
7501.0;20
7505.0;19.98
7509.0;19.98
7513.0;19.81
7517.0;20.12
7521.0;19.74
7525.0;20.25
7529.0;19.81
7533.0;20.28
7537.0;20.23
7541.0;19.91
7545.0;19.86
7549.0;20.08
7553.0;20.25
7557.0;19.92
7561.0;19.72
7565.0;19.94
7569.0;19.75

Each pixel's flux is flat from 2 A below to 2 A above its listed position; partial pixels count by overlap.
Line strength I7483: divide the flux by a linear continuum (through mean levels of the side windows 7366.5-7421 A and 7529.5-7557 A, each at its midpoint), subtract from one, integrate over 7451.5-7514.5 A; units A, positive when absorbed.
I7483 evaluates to 0.6 A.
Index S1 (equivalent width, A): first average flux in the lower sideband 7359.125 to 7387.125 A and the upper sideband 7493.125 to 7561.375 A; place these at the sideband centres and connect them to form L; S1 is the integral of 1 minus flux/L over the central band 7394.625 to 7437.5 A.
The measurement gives 0.2 A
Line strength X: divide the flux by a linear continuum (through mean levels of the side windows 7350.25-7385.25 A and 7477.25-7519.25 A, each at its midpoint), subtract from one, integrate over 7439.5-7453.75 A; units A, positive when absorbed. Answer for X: 0.0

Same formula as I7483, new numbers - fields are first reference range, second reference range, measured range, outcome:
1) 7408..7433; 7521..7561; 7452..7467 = 0.1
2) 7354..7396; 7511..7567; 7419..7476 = 0.3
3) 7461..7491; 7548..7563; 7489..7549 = 0.2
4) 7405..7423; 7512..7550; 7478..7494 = 0.0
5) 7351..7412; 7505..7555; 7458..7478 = 0.2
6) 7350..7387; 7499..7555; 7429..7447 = 0.0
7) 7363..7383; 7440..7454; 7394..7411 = 0.2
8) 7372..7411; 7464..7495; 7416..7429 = 0.0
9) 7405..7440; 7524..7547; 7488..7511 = 0.3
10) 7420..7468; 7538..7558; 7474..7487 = -0.1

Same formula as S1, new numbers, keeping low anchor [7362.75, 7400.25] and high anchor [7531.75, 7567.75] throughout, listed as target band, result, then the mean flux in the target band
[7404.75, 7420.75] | 0.0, 20.3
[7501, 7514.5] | 0.1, 19.9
